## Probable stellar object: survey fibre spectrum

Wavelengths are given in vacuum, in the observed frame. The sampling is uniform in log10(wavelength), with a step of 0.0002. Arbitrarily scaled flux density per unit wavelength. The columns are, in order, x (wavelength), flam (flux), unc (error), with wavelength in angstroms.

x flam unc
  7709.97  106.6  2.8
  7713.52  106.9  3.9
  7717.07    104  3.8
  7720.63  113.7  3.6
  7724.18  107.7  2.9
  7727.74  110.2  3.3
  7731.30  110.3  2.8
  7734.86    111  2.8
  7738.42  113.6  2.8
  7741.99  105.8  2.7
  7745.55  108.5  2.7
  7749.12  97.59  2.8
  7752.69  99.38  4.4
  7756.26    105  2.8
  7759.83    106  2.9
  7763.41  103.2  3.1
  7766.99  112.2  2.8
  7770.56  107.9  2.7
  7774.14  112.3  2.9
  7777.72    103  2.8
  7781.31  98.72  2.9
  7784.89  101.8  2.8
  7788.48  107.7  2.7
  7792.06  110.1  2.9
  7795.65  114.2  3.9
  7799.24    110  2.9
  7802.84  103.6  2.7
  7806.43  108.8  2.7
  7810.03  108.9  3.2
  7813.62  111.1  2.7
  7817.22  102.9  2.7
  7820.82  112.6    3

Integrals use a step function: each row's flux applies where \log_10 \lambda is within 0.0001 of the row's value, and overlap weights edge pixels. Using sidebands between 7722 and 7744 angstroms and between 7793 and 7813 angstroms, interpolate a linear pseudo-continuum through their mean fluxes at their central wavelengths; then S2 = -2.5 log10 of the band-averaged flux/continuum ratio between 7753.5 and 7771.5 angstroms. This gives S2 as 0.03 mag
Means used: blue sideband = 110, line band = 106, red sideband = 109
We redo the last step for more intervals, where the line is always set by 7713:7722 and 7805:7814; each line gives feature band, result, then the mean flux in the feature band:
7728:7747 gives -0.015 mag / 110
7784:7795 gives 0.014 mag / 108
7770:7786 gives 0.044 mag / 105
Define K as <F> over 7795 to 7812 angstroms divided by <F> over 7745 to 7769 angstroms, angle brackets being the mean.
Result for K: 1.0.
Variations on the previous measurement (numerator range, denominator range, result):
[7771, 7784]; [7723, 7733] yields 0.96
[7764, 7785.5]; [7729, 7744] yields 0.96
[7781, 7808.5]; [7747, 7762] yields 1.05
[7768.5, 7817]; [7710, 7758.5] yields 1.00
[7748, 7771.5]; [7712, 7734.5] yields 0.96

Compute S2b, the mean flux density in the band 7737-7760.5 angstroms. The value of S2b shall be 105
